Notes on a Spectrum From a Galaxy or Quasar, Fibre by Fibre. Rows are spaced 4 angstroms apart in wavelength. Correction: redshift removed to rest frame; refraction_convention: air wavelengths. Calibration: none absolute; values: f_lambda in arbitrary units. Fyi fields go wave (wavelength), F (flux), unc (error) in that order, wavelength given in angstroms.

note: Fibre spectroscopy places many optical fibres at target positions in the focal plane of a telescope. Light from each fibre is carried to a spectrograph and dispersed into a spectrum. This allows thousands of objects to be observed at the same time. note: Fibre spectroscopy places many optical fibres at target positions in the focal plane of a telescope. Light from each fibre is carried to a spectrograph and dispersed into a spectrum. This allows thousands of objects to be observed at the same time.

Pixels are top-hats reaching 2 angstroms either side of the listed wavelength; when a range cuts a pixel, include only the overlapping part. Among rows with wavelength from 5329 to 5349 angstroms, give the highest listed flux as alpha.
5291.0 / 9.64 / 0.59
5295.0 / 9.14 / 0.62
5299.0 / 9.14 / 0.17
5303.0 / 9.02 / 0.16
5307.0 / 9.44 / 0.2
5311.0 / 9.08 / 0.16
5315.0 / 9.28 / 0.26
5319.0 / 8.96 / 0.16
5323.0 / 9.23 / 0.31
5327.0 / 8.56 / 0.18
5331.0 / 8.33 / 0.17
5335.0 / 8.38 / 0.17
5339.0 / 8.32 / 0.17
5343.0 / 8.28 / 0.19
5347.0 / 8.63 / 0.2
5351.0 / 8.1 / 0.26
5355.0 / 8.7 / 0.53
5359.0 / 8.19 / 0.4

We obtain 8.63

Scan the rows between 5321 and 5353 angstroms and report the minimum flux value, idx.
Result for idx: 8.1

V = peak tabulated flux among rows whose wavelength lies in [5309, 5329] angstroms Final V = 9.28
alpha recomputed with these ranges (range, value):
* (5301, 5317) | 9.44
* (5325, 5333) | 8.56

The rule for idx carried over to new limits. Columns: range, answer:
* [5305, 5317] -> 9.08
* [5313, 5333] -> 8.33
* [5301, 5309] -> 9.02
